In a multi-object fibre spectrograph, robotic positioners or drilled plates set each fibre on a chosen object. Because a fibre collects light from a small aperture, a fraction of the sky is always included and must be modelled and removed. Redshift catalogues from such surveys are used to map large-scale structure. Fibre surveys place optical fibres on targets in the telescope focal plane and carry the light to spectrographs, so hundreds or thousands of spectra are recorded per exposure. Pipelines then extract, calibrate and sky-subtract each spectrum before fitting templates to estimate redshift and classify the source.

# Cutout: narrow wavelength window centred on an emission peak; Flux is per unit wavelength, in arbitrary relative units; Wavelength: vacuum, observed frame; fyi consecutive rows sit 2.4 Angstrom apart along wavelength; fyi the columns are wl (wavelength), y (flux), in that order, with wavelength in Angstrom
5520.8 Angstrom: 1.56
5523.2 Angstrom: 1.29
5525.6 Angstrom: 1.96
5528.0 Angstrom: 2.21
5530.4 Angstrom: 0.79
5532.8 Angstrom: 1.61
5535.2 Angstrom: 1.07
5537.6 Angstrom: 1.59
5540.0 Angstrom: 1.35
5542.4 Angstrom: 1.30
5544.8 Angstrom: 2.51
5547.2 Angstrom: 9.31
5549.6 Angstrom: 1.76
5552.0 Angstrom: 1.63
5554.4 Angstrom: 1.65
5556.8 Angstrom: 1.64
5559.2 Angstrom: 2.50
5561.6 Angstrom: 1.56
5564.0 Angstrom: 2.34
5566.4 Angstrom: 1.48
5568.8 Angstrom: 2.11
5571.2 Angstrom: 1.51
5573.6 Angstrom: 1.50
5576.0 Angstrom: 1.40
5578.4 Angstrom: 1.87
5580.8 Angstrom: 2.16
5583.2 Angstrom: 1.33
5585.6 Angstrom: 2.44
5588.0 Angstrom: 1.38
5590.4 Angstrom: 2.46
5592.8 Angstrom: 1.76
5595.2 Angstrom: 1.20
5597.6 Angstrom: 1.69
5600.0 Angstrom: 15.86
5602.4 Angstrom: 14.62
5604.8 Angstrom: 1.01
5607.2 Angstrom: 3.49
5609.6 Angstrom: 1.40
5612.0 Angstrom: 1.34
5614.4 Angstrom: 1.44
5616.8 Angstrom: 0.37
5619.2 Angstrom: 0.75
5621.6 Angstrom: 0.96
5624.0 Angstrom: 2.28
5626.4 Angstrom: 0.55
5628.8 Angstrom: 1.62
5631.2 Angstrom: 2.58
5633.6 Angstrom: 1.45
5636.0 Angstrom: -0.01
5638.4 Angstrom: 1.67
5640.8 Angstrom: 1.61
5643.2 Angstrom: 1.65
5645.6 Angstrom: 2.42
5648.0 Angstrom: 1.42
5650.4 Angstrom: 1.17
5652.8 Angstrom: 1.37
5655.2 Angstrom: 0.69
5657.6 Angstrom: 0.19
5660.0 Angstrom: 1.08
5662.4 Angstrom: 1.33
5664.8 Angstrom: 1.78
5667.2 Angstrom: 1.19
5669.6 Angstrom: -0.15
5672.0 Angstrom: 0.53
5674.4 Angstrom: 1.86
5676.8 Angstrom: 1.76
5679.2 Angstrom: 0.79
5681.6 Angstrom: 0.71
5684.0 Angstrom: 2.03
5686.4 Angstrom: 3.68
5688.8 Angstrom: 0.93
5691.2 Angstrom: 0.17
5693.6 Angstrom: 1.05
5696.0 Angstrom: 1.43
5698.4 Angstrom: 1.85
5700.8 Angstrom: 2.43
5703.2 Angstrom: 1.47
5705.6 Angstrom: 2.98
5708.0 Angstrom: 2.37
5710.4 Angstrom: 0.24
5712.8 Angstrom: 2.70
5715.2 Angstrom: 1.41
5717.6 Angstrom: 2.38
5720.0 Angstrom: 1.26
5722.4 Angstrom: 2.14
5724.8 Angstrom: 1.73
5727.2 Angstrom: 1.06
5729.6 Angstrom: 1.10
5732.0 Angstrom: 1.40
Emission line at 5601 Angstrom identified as [O III]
